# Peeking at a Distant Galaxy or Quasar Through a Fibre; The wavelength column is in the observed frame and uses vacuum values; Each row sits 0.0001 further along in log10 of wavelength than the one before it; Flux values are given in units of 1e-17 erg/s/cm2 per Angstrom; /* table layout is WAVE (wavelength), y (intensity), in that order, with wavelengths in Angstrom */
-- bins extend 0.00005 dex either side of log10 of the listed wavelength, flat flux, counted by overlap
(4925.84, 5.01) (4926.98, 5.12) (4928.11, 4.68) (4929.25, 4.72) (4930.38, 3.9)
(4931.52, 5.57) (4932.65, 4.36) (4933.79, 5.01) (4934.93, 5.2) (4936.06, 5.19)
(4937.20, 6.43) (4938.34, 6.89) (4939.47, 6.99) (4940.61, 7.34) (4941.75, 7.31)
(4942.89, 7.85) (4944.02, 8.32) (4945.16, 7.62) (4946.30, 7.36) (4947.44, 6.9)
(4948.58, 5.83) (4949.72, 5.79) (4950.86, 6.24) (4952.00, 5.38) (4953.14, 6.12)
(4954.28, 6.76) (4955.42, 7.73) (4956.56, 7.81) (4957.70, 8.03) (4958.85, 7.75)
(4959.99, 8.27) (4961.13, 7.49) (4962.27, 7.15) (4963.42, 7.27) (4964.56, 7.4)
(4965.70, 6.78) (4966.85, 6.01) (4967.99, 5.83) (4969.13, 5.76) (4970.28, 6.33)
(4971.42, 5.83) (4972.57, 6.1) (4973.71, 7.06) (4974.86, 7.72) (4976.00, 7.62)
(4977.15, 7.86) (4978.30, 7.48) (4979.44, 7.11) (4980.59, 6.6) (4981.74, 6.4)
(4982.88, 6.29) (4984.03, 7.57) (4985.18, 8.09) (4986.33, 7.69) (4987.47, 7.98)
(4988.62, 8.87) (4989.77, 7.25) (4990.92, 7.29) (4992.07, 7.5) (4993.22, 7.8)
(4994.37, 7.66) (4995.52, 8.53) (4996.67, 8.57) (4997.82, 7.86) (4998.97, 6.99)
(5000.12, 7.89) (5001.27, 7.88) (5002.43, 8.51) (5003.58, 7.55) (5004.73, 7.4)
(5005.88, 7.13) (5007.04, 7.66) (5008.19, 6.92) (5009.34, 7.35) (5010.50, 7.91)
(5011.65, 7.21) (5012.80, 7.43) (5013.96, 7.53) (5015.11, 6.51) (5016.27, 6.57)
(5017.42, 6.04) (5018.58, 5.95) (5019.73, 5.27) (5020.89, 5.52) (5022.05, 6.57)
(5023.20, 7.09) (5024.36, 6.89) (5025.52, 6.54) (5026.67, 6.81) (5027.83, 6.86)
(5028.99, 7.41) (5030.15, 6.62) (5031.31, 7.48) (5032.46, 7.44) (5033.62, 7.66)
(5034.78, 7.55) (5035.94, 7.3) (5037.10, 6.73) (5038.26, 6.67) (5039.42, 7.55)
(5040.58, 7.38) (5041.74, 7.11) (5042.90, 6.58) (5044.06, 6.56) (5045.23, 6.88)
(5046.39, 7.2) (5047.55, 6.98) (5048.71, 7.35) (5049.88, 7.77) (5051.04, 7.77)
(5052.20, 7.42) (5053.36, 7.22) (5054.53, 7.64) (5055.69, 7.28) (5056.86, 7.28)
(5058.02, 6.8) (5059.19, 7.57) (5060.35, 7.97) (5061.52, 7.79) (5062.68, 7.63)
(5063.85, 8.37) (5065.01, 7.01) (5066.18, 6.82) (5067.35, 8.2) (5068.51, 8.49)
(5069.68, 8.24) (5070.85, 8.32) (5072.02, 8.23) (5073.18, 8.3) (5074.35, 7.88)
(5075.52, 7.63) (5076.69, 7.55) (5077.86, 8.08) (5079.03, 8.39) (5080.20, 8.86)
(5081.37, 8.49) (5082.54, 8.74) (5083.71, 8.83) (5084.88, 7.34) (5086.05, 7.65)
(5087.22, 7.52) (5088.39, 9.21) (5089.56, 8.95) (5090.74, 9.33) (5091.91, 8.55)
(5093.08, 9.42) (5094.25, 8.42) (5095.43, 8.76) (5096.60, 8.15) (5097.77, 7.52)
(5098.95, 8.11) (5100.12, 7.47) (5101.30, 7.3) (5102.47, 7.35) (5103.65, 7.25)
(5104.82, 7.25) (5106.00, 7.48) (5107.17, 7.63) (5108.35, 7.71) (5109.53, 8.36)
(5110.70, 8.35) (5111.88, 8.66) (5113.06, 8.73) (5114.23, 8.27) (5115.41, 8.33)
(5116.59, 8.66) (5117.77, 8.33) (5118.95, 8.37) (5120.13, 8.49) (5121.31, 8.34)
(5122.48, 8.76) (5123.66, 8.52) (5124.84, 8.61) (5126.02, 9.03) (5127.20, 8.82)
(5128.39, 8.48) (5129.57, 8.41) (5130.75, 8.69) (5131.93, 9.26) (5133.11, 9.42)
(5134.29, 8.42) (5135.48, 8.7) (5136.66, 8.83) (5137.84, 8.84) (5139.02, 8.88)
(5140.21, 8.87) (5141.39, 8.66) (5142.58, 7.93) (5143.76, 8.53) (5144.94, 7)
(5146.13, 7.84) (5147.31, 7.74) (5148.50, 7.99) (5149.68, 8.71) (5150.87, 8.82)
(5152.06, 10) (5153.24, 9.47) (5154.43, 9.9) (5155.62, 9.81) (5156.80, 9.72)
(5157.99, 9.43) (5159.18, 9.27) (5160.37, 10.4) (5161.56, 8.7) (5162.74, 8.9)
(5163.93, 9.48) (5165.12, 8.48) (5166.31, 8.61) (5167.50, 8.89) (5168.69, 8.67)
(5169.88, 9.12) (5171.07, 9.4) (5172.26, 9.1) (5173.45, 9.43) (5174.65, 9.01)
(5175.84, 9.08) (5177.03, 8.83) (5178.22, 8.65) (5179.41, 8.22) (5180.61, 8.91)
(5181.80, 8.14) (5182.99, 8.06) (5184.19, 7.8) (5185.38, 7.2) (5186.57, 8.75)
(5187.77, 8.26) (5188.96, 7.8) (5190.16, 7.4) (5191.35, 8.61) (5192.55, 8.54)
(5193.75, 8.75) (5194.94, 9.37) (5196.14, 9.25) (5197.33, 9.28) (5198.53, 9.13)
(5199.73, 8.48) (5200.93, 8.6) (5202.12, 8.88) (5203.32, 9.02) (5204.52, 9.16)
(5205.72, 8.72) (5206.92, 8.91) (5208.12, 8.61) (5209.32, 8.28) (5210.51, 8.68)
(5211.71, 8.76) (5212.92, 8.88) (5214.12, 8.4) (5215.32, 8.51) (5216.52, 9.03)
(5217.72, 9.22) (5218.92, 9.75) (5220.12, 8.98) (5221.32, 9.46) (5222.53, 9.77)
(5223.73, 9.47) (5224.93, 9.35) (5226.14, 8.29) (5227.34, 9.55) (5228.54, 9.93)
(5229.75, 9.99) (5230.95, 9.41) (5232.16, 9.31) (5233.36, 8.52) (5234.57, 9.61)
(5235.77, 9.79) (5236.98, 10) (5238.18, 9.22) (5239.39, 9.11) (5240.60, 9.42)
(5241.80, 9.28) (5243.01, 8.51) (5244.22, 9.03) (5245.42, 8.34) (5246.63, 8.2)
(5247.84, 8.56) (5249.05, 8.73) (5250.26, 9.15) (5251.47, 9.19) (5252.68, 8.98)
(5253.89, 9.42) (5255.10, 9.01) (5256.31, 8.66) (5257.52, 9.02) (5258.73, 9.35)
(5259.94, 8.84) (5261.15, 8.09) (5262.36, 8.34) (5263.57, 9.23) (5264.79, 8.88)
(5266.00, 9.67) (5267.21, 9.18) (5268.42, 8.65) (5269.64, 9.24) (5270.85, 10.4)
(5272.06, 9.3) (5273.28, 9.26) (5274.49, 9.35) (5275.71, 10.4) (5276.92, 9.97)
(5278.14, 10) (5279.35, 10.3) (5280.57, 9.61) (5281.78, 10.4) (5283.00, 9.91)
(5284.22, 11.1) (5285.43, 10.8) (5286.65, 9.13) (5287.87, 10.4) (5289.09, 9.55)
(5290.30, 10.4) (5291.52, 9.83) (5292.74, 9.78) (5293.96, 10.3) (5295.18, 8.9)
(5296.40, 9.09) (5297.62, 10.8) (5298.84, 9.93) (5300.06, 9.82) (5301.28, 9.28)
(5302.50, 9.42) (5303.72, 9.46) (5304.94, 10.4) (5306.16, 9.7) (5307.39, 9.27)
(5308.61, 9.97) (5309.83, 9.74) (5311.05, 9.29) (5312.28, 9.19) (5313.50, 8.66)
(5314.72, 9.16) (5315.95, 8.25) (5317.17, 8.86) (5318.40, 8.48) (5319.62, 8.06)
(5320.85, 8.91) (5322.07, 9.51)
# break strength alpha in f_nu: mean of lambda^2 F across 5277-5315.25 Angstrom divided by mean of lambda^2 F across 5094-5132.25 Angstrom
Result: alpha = 1.3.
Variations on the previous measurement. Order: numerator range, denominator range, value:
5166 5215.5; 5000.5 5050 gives 1.31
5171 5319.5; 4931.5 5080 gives 1.40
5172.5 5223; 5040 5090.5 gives 1.18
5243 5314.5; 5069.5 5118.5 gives 1.24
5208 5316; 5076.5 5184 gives 1.15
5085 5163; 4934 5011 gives 1.26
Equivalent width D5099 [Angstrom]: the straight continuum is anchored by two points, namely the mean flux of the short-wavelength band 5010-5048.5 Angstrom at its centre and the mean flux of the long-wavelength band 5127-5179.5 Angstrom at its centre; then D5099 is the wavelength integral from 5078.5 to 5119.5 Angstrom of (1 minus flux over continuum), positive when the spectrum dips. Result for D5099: -1.07 Angstrom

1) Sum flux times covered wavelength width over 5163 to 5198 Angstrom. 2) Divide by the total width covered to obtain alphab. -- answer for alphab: 8.66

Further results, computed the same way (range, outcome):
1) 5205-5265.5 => 9.04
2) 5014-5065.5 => 7.07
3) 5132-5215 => 8.76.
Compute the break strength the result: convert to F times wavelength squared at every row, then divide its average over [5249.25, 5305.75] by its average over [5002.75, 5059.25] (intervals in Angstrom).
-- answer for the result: 1.5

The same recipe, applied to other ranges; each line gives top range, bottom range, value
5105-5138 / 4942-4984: 1.30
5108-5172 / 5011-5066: 1.29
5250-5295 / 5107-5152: 1.19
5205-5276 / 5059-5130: 1.18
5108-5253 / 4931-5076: 1.32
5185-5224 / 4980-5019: 1.28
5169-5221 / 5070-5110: 1.12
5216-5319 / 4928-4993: 1.56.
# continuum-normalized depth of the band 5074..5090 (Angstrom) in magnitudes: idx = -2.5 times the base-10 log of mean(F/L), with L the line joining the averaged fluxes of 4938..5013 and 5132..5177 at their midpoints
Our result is 0.00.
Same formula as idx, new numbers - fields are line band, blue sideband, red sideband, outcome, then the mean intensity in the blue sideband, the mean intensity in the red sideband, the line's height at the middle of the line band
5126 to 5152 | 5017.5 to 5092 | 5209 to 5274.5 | -0.043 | 7.5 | 9.1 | 8.22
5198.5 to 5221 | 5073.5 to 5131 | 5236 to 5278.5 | 0.004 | 8.26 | 9.14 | 8.87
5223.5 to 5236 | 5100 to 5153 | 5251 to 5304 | -0.021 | 8.37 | 9.56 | 9.19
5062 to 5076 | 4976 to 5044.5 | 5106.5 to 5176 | -0.002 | 7.23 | 8.76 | 7.92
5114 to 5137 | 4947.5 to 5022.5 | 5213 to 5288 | -0.046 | 7.11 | 9.31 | 8.28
